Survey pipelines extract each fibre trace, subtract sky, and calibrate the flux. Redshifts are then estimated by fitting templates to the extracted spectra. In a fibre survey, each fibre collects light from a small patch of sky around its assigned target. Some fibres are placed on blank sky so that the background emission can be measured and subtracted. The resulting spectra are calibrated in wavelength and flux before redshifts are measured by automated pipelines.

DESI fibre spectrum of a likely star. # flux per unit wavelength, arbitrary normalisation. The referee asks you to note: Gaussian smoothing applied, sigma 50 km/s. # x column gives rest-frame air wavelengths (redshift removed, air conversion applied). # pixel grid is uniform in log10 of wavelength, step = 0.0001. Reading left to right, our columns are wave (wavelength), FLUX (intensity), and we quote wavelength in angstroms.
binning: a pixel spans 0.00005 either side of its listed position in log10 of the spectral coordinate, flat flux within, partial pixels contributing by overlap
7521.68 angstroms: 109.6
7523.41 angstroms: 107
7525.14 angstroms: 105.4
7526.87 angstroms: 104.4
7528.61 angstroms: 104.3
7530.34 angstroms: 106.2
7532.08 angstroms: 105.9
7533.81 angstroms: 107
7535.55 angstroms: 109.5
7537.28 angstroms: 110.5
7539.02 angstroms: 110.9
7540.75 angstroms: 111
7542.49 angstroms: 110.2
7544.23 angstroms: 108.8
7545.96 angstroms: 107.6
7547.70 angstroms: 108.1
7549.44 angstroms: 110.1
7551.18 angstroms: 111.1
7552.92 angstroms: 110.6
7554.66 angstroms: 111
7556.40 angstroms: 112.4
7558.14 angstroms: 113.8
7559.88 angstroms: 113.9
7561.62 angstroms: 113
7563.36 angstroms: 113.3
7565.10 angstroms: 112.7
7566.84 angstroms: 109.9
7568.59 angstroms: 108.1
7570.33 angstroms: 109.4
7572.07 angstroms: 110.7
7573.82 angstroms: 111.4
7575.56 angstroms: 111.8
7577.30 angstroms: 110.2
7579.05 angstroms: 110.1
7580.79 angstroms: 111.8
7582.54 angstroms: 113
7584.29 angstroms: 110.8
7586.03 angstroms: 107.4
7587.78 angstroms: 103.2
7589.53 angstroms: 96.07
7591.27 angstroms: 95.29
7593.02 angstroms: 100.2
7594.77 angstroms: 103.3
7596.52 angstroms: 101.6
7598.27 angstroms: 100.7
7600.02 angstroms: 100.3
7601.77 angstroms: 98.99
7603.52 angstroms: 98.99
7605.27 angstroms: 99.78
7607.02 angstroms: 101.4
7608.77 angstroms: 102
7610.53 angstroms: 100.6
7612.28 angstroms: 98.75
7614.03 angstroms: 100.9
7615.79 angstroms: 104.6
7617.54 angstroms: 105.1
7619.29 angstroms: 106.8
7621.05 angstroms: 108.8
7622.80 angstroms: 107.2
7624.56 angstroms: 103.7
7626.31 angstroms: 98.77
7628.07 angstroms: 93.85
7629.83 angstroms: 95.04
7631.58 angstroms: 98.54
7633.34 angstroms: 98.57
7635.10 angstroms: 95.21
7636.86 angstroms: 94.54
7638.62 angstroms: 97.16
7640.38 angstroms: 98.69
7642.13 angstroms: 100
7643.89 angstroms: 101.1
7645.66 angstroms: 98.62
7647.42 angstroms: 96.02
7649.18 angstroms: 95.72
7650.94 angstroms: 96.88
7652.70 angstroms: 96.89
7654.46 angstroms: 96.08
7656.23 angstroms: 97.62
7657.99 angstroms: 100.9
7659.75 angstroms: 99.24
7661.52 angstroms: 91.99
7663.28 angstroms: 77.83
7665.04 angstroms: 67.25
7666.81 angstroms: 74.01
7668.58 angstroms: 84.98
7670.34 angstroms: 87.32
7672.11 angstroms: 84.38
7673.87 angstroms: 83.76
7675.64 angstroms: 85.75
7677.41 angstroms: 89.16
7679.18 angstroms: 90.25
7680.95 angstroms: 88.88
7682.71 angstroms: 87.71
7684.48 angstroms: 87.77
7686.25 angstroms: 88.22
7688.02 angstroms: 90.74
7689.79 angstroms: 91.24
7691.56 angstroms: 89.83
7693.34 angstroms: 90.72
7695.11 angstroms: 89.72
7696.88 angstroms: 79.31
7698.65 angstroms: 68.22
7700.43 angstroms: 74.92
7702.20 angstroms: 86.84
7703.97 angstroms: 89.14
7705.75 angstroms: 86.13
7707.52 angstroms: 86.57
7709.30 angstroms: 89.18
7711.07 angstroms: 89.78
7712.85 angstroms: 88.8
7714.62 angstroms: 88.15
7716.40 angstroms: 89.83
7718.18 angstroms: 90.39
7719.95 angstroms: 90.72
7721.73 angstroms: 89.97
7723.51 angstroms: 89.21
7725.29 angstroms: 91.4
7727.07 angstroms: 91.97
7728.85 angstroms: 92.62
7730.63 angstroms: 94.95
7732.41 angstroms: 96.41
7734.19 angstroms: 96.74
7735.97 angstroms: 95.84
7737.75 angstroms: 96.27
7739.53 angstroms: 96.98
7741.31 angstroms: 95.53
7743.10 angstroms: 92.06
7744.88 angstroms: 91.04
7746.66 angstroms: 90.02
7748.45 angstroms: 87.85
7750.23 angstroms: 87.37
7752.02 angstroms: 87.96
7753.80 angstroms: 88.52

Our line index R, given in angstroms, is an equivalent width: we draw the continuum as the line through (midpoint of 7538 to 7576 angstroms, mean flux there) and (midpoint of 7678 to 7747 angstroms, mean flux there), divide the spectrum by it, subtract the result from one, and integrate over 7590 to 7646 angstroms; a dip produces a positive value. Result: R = 1.2 angstroms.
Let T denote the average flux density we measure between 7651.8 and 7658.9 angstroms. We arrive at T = 97.9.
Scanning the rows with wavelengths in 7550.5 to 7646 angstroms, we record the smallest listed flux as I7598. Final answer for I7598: 93.85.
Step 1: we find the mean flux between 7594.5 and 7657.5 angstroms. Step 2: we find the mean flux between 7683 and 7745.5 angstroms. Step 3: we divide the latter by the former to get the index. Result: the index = 0.90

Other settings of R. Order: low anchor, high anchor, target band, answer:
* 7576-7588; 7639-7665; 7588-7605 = 1.2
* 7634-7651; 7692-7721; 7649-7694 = 1.7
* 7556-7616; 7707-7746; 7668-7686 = 1.8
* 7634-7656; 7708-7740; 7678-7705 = 2.3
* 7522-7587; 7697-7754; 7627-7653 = 0.7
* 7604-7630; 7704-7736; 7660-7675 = 2.2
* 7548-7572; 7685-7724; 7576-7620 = 0.7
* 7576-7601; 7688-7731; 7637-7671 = 1.1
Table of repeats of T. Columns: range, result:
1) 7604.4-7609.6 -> 101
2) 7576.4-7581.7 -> 111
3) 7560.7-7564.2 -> 113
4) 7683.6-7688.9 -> 88.9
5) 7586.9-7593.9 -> 98.7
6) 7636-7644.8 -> 98.3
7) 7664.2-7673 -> 79.7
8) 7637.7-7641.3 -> 98.1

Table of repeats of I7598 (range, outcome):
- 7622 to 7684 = 67.25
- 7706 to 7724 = 86.57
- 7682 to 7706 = 68.22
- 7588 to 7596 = 95.29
